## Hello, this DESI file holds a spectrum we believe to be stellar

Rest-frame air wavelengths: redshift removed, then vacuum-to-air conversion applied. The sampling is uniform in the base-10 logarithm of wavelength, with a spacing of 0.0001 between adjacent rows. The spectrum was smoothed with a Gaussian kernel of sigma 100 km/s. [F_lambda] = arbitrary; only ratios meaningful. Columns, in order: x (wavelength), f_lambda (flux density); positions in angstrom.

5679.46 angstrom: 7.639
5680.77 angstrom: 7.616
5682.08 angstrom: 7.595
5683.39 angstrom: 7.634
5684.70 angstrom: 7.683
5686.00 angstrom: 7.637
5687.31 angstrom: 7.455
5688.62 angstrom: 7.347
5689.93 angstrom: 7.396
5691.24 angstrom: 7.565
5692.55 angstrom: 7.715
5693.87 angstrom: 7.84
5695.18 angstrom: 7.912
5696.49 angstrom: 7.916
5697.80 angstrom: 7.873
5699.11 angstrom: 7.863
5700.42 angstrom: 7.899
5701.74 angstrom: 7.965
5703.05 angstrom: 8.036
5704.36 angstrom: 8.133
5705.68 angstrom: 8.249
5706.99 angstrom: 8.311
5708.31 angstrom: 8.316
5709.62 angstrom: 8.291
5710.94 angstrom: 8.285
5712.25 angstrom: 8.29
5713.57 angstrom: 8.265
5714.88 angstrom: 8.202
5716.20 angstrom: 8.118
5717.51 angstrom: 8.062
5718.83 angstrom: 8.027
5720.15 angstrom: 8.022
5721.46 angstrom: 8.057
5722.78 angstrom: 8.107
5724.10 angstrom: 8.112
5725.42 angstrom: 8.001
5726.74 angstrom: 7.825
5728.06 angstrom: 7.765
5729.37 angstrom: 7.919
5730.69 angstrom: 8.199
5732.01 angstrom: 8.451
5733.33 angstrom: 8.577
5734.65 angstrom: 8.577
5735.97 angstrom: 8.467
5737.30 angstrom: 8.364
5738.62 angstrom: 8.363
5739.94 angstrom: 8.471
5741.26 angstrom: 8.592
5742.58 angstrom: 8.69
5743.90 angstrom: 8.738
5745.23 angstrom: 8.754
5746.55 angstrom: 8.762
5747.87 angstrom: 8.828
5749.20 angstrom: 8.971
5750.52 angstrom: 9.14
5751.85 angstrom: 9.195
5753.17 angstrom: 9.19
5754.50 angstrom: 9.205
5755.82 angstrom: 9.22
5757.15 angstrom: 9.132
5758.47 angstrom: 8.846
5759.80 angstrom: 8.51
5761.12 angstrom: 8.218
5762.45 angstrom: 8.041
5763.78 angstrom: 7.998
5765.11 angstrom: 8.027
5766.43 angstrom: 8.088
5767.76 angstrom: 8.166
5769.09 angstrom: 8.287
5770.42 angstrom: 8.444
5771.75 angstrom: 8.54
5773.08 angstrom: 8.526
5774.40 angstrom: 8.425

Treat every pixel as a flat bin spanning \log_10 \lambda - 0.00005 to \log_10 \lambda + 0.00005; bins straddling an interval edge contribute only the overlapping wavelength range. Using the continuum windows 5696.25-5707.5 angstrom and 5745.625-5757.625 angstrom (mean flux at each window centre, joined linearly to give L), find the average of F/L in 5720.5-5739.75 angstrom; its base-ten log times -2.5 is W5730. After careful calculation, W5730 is 0.05 mag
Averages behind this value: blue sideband 8.03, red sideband 9.06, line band 8.2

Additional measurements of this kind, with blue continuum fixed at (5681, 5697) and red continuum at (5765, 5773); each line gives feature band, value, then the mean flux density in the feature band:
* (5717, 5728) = -0.013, 8.01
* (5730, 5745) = -0.061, 8.5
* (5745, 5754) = -0.109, 8.99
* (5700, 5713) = -0.054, 8.18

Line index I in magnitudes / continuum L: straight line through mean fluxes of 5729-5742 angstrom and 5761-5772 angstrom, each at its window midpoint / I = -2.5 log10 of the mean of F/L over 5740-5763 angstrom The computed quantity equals -0.07 mag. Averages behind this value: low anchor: 8.41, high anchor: 8.18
